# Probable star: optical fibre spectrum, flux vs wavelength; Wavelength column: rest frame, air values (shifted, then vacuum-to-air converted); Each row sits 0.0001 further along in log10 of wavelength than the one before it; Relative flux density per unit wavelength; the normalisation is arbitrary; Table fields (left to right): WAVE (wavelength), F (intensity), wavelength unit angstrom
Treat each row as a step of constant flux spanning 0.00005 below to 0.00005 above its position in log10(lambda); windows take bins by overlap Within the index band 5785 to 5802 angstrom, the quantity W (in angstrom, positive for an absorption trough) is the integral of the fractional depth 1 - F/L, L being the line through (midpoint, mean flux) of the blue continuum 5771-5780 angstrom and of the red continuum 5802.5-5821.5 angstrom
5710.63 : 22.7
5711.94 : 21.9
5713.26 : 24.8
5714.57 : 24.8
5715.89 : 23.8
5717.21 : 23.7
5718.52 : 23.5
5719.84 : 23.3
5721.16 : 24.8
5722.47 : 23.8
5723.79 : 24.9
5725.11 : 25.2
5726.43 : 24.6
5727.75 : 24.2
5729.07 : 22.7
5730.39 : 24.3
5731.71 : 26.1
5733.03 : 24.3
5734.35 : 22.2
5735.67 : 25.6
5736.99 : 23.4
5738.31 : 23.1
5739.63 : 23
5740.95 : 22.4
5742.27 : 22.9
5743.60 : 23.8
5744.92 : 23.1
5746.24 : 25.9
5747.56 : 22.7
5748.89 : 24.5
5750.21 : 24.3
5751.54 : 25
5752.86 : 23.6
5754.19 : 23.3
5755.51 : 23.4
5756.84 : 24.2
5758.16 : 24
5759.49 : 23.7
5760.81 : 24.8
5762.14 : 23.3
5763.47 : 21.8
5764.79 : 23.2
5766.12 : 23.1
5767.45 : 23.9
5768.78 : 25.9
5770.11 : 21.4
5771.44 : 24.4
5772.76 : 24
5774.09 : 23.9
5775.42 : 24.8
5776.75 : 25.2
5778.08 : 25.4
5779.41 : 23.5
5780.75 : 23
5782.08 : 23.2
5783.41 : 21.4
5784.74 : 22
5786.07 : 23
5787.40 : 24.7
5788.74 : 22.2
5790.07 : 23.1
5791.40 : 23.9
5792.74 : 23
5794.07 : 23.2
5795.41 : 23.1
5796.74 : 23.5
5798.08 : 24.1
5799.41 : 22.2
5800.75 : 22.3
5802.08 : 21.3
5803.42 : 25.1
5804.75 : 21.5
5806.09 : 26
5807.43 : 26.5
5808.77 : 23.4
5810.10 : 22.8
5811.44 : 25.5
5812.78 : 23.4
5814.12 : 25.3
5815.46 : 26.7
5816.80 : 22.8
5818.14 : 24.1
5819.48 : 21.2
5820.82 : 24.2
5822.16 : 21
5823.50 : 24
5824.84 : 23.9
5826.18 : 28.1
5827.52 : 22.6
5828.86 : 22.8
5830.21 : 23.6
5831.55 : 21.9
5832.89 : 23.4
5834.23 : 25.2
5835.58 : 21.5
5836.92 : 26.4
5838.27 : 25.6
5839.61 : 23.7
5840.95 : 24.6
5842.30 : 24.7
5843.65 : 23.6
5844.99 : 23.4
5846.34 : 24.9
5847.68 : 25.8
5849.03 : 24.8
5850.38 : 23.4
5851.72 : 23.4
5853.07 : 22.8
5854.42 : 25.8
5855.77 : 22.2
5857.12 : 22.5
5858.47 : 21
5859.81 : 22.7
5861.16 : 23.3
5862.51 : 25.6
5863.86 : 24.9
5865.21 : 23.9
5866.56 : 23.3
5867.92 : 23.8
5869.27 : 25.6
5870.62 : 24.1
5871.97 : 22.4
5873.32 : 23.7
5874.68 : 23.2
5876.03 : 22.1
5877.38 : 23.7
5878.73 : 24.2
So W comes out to 0.9 angstrom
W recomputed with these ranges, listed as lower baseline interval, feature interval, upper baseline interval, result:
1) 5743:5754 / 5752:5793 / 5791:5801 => 0.1 angstrom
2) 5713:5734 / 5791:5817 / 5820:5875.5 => 0.2 angstrom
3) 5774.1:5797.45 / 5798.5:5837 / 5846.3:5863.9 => -0.2 angstrom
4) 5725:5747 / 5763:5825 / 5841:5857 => 1.0 angstrom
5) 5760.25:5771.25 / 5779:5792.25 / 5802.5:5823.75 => 0.4 angstrom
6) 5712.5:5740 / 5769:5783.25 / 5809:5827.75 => 0.1 angstrom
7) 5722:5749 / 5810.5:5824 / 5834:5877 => 0.0 angstrom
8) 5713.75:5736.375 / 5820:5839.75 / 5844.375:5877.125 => 0.0 angstrom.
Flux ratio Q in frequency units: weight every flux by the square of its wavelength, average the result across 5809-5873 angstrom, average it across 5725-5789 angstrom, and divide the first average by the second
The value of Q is 1.04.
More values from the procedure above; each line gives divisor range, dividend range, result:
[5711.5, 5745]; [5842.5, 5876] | 1.04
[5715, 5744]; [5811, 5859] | 1.04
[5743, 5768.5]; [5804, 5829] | 1.03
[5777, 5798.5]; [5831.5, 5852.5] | 1.06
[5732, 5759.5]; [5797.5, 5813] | 1.02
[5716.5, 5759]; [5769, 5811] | 1.00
